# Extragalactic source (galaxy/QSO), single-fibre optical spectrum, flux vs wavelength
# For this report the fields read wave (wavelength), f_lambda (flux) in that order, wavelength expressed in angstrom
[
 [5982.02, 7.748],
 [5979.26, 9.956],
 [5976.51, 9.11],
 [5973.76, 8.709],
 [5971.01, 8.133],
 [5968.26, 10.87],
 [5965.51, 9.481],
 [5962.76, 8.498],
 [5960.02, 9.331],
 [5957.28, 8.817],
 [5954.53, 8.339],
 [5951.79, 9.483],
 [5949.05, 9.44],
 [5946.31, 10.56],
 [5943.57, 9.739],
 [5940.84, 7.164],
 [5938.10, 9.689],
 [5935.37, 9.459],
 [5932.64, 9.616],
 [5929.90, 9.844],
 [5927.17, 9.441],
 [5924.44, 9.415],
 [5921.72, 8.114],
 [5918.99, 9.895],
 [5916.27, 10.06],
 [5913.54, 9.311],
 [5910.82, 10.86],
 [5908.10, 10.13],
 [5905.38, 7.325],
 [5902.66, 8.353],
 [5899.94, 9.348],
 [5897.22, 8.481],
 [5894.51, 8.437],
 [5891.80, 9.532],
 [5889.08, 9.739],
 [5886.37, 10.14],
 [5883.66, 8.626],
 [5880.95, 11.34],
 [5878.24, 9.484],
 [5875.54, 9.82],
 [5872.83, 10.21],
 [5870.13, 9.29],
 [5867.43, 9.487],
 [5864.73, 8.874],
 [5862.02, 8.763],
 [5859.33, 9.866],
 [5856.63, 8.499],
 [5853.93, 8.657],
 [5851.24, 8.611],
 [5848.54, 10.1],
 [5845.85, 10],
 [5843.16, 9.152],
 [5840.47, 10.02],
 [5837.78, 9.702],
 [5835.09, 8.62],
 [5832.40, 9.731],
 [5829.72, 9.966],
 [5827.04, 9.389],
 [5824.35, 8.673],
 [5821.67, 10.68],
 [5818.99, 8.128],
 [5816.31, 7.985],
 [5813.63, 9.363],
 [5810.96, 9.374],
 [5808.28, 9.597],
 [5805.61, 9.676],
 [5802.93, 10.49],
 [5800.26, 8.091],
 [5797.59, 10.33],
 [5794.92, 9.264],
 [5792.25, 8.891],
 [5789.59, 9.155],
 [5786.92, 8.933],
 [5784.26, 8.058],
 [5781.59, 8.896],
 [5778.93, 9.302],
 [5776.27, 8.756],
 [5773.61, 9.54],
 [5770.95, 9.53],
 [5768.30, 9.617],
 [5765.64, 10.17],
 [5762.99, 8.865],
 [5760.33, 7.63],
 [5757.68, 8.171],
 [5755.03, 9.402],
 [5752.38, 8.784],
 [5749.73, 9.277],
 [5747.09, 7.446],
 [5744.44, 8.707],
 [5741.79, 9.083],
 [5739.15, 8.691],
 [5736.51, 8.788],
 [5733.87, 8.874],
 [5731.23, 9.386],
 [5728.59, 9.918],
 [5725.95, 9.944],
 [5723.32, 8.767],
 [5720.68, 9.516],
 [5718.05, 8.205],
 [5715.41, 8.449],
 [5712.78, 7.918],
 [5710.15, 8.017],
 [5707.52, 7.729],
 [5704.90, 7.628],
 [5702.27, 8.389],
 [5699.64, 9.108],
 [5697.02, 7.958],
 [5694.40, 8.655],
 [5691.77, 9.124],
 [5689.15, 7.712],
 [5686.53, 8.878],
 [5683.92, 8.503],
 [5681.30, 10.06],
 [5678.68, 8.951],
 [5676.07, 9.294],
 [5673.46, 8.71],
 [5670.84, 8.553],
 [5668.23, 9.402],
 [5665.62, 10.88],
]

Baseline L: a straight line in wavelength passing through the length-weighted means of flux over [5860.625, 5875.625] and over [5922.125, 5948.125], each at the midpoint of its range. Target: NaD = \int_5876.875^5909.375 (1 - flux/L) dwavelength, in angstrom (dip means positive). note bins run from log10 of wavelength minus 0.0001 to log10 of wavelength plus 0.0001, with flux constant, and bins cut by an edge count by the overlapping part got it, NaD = 0.5 angstrom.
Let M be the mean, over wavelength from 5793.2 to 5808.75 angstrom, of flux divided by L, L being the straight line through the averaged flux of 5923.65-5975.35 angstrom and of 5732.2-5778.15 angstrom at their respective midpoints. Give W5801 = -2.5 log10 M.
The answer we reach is -0.07 mag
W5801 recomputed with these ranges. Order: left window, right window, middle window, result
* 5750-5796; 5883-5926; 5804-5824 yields -0.02 mag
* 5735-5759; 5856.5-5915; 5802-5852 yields -0.04 mag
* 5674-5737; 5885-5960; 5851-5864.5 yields 0.03 mag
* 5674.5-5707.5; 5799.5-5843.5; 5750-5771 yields 0.00 mag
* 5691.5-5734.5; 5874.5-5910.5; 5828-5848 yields -0.06 mag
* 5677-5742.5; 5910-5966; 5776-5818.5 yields -0.02 mag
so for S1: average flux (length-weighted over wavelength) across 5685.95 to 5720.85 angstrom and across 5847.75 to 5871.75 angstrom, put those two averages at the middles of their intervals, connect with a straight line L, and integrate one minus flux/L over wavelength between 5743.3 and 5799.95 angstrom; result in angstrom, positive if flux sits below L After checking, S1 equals -1.9 angstrom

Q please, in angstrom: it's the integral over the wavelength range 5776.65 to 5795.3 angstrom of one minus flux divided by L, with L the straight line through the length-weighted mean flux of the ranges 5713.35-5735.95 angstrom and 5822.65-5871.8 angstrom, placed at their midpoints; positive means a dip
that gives 0.6 angstrom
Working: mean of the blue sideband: 9.08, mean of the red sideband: 9.32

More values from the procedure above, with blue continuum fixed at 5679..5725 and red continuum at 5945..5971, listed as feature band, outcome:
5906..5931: -1.0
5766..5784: -1.0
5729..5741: -0.5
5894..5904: 0.5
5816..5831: -0.5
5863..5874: -0.4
